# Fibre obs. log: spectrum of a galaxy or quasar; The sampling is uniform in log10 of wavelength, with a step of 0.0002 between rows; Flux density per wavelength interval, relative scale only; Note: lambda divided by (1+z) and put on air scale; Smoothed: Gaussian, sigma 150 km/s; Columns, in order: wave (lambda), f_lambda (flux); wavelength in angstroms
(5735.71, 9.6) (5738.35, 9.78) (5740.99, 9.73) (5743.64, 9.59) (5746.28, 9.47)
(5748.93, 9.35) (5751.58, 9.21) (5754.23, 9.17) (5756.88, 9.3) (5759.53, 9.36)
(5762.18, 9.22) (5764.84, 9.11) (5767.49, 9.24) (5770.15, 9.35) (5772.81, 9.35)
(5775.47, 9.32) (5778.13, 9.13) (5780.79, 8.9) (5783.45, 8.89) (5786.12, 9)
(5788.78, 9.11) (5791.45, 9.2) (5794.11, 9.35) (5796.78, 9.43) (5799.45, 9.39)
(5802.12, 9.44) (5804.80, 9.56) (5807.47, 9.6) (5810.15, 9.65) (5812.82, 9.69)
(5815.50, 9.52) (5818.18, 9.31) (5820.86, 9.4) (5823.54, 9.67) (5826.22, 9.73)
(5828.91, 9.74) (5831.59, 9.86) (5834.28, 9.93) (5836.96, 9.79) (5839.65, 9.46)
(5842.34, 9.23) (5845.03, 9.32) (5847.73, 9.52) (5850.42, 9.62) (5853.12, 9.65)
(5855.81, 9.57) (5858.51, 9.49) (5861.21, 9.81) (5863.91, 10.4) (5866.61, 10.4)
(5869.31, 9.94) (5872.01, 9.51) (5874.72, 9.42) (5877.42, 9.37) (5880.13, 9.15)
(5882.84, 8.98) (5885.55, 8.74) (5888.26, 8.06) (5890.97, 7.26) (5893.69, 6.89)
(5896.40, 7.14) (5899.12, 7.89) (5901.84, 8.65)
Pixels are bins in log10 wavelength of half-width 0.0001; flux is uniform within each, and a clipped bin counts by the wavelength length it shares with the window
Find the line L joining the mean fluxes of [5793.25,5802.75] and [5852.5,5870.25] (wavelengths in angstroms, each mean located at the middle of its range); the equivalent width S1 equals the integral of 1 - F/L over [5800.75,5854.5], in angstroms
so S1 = 0.3 angstroms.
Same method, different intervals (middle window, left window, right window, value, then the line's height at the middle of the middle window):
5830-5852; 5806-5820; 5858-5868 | 0.6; 9.84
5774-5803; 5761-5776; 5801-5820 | 0.6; 9.39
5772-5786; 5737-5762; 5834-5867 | 0.6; 9.5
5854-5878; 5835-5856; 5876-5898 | -2.5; 8.87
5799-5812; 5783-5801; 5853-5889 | -0.4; 9.26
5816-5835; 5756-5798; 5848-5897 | -1.0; 9.16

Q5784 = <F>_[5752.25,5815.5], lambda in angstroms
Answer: 9.3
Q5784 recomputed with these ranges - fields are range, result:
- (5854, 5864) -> 9.74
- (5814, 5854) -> 9.58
